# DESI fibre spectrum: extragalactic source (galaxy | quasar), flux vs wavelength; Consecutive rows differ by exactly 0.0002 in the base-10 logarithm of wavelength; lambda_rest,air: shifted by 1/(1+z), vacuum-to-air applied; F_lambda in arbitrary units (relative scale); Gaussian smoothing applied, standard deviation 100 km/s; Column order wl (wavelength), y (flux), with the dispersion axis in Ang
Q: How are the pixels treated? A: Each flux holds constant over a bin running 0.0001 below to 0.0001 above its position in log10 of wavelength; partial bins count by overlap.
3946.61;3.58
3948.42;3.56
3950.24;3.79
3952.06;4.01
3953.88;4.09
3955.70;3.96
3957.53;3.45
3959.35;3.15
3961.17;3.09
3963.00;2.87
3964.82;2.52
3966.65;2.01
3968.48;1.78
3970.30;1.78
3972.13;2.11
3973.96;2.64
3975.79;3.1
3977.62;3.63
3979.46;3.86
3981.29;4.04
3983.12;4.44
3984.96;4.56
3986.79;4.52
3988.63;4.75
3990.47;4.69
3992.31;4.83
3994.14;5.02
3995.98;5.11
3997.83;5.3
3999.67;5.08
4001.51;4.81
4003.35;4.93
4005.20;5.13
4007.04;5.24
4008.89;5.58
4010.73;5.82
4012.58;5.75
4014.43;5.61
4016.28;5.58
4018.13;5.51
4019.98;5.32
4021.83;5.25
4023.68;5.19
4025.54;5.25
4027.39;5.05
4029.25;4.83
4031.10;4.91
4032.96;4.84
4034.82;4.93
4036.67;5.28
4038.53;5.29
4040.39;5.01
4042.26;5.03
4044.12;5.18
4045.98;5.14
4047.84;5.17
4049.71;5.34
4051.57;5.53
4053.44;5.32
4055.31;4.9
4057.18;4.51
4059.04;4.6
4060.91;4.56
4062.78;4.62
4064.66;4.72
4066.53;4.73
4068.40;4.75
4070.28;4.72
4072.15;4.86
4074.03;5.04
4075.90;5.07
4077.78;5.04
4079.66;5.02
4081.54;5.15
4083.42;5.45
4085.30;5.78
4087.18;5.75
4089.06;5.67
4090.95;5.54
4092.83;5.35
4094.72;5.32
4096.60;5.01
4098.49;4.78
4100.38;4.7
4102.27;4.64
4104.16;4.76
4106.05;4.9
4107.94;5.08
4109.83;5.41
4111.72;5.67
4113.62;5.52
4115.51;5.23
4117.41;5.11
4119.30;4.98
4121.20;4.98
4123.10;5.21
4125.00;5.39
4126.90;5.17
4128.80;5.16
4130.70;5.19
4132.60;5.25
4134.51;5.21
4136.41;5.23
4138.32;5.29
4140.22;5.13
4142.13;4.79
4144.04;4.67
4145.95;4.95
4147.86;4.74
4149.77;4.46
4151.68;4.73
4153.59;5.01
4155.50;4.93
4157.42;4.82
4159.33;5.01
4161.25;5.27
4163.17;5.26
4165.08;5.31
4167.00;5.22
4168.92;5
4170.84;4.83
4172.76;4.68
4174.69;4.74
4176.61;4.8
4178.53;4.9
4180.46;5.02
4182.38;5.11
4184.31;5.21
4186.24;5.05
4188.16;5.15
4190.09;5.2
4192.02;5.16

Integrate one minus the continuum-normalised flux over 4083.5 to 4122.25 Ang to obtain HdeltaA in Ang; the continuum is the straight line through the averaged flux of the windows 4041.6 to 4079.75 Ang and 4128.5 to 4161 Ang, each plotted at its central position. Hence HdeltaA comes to -2.0 Ang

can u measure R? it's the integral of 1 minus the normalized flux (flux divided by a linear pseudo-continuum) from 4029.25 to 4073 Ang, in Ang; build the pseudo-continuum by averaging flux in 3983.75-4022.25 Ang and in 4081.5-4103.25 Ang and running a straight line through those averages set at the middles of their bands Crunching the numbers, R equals 2.2 Ang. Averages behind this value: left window 5.16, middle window 4.95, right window 5.26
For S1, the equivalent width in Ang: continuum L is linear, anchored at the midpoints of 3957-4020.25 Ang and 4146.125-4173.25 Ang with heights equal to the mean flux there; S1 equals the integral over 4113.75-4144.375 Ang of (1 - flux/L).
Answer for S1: -2.05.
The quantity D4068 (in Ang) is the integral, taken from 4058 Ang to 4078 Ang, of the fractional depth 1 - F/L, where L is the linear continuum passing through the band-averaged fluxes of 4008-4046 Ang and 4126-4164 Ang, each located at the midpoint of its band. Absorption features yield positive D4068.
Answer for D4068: 1.51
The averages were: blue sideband 5.26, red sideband 5.01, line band 4.78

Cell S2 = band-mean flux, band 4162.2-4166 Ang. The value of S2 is 5.29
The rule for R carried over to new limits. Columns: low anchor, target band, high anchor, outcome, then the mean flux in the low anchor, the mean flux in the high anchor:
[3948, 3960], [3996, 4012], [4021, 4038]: -2.2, 3.73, 5.06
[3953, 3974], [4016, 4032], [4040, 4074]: -4.0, 2.79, 4.93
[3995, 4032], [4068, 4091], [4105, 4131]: 0.1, 5.26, 5.21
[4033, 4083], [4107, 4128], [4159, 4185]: -1.0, 4.98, 5.02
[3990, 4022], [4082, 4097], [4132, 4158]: -1.2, 5.26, 4.94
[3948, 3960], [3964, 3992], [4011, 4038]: 5.8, 3.73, 5.25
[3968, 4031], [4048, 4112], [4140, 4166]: -3.8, 4.62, 4.93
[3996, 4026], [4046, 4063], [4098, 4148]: 0.8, 5.33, 5.09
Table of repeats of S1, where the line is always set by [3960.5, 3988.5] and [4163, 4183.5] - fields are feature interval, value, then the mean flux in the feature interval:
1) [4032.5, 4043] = -3.7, 5.07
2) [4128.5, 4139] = -1.4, 5.22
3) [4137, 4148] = -0.6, 4.95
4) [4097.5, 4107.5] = -1.0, 4.77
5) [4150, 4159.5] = -0.1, 4.86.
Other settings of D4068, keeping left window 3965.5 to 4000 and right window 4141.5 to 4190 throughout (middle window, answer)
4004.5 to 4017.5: -4.99 Ang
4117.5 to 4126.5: -0.87 Ang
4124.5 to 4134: -1.00 Ang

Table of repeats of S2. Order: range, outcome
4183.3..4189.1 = 5.14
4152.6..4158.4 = 4.92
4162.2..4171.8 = 5.13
